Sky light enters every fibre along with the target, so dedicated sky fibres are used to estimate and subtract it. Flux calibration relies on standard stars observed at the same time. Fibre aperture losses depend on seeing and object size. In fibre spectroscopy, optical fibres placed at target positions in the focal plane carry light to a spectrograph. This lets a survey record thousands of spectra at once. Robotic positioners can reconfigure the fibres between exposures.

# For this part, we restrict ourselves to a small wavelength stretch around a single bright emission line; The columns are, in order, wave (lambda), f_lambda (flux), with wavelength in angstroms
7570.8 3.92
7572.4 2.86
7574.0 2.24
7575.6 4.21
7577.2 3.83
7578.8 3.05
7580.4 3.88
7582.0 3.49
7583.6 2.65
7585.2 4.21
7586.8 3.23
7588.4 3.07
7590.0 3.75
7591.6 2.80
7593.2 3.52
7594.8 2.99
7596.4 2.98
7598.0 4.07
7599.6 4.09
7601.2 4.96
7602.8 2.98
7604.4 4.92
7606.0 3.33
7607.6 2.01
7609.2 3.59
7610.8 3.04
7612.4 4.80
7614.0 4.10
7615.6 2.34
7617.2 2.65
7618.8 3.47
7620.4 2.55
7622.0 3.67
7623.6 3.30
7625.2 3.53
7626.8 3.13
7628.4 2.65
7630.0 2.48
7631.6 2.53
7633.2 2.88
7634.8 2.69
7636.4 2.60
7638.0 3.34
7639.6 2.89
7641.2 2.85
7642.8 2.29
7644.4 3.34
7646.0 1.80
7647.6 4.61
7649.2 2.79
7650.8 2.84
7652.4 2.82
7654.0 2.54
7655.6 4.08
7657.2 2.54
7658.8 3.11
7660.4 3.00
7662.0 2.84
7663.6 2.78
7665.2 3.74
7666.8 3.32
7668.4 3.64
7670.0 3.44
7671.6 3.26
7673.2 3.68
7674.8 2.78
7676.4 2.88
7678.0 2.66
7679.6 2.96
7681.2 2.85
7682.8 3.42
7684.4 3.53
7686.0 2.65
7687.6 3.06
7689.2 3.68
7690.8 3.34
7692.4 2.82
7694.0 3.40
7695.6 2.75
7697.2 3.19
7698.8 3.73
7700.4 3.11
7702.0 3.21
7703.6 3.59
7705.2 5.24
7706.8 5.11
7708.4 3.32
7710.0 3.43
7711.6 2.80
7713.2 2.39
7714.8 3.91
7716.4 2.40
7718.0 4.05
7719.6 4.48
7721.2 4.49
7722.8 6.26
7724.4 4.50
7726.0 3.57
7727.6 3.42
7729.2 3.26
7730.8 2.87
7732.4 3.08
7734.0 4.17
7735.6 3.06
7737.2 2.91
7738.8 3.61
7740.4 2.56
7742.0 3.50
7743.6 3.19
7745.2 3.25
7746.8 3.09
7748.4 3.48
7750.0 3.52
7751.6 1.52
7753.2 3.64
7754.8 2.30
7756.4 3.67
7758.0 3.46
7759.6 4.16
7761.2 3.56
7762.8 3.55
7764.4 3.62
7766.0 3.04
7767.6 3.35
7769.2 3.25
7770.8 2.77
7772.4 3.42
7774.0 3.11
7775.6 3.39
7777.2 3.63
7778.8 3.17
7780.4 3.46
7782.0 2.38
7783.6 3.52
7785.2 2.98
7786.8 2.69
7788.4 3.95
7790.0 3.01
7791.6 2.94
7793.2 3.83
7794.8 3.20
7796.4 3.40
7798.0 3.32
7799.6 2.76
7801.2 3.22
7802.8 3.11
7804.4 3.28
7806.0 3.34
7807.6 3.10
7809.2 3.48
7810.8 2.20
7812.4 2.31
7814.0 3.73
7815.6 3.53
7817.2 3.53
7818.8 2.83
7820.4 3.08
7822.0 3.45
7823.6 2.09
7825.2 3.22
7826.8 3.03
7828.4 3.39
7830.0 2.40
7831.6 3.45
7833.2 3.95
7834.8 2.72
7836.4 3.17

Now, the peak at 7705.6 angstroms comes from [S II]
